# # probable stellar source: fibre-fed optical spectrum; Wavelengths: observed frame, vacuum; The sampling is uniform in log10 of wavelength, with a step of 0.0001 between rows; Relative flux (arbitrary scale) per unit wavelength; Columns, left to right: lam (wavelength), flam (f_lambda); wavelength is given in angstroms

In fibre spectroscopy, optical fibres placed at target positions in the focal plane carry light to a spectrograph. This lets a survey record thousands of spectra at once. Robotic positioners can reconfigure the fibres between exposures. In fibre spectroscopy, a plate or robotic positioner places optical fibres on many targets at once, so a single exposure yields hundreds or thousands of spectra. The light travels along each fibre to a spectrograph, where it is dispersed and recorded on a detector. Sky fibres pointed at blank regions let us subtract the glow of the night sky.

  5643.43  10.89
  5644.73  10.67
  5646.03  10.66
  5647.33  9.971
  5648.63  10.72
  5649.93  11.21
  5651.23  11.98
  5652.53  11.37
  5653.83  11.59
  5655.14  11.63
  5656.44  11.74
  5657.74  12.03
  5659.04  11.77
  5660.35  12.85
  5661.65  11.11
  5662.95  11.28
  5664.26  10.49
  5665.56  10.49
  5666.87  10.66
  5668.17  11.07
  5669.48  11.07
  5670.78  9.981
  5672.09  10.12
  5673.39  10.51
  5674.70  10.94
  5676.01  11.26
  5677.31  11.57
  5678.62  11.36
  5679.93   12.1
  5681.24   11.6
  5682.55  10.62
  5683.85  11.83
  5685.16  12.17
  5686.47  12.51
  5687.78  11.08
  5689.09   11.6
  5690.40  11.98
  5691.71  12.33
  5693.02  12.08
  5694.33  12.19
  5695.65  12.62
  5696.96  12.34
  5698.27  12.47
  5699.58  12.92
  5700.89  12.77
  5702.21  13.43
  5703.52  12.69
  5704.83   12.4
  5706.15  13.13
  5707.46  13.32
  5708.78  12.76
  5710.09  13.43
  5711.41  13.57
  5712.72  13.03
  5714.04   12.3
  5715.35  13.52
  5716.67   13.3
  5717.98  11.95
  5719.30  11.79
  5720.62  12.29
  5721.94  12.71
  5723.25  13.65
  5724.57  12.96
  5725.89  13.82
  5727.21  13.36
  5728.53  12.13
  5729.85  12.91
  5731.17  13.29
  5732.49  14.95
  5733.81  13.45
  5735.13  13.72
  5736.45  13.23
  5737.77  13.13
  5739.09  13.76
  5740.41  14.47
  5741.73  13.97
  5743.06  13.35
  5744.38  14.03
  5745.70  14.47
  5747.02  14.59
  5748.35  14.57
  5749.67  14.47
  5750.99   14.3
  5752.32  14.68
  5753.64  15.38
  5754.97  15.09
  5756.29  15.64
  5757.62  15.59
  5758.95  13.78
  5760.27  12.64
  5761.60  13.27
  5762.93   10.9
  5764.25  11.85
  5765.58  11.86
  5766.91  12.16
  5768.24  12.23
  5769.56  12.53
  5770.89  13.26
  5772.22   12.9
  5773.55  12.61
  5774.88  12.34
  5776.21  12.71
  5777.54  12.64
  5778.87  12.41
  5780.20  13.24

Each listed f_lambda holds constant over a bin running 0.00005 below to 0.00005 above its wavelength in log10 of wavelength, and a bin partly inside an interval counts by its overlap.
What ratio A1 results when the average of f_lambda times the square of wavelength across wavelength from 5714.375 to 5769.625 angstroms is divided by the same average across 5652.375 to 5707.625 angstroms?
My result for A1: 1.17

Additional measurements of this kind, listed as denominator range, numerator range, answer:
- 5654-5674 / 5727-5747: 1.26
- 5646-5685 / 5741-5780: 1.24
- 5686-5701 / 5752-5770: 1.12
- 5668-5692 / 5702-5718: 1.16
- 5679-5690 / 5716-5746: 1.16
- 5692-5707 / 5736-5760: 1.15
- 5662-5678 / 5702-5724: 1.21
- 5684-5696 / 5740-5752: 1.21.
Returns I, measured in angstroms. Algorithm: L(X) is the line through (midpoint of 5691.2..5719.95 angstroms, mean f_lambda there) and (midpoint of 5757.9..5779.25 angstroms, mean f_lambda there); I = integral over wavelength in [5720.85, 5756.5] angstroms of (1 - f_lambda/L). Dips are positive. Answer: -3.5 angstroms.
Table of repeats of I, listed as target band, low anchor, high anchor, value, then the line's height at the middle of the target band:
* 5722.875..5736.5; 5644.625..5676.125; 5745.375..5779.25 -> -0.8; 12.7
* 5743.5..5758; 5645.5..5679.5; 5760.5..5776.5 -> -3.1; 12.2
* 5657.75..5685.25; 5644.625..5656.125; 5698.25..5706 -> 1.5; 11.8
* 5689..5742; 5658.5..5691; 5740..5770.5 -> -2.0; 12.5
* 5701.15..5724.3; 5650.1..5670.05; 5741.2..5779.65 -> -0.8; 12.5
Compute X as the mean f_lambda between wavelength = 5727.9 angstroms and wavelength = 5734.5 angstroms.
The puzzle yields 13.4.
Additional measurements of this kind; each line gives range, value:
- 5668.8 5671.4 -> 10.5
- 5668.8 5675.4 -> 10.5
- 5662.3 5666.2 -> 10.8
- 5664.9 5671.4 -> 10.7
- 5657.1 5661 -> 12.2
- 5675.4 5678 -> 11.4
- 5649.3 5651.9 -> 11.6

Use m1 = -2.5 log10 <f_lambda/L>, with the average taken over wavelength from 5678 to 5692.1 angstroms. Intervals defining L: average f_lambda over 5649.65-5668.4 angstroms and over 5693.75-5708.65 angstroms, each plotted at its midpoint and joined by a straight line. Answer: 0.05 mag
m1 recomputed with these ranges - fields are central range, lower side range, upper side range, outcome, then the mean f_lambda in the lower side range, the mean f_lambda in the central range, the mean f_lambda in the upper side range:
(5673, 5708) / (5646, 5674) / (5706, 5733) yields 0.003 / 11.1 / 12.1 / 13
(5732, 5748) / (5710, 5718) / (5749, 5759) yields 0.027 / 13.1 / 13.9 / 14.9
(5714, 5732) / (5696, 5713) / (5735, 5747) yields 0.042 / 12.9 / 12.9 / 13.8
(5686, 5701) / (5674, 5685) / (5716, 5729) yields -0.030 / 11.4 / 12.2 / 12.8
